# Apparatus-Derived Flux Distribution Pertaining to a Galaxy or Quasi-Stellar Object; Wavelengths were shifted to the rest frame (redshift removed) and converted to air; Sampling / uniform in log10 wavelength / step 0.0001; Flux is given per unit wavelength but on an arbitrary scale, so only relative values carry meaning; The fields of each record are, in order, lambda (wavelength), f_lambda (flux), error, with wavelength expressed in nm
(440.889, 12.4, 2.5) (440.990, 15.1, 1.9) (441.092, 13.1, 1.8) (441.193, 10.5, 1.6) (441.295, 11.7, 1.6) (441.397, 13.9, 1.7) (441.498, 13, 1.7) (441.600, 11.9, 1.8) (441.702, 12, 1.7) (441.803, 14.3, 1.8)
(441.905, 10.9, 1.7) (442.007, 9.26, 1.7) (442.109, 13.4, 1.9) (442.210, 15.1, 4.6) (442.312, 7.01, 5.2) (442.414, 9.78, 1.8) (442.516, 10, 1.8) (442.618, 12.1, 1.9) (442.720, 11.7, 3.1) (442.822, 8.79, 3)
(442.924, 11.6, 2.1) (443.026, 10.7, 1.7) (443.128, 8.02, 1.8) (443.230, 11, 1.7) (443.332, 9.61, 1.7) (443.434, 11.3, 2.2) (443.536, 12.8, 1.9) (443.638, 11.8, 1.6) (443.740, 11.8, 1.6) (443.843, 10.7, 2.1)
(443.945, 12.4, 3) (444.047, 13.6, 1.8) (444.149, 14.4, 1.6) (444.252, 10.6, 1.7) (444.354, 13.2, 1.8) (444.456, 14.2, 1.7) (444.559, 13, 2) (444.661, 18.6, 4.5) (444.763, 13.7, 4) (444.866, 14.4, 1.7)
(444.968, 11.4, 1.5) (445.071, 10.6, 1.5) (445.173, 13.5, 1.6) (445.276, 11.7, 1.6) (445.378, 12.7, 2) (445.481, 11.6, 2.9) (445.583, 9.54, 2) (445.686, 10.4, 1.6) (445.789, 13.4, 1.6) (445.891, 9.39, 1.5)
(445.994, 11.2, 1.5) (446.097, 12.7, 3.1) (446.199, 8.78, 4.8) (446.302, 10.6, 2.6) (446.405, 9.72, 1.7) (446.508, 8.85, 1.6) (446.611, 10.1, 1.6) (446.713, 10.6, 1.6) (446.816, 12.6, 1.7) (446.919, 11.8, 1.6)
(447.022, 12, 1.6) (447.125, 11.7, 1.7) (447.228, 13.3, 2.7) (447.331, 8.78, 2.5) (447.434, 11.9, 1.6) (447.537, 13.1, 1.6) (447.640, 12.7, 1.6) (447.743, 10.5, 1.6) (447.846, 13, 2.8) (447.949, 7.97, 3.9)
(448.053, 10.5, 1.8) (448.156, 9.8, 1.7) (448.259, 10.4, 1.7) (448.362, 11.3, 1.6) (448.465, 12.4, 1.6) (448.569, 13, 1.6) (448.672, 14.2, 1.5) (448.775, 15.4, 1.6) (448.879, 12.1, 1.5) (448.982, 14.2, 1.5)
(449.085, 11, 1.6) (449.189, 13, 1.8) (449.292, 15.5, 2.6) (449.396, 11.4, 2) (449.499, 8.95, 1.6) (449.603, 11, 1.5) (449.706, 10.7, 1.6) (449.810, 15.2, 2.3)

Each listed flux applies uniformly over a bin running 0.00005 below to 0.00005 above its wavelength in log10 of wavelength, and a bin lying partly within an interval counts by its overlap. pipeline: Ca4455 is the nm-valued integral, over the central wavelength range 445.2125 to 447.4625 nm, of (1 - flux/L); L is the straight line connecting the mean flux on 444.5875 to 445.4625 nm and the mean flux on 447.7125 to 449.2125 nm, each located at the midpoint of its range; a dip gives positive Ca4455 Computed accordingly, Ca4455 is 0.295 nm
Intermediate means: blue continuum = 13.3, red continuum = 11.9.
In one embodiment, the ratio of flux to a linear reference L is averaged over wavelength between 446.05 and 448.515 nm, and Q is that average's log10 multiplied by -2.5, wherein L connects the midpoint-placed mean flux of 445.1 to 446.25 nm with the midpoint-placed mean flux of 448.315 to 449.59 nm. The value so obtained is 0.09 mag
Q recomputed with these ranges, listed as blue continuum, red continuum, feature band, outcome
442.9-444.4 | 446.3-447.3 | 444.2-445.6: -0.13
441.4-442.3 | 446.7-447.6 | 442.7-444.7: 0.02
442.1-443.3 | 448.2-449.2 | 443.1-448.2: 0.00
